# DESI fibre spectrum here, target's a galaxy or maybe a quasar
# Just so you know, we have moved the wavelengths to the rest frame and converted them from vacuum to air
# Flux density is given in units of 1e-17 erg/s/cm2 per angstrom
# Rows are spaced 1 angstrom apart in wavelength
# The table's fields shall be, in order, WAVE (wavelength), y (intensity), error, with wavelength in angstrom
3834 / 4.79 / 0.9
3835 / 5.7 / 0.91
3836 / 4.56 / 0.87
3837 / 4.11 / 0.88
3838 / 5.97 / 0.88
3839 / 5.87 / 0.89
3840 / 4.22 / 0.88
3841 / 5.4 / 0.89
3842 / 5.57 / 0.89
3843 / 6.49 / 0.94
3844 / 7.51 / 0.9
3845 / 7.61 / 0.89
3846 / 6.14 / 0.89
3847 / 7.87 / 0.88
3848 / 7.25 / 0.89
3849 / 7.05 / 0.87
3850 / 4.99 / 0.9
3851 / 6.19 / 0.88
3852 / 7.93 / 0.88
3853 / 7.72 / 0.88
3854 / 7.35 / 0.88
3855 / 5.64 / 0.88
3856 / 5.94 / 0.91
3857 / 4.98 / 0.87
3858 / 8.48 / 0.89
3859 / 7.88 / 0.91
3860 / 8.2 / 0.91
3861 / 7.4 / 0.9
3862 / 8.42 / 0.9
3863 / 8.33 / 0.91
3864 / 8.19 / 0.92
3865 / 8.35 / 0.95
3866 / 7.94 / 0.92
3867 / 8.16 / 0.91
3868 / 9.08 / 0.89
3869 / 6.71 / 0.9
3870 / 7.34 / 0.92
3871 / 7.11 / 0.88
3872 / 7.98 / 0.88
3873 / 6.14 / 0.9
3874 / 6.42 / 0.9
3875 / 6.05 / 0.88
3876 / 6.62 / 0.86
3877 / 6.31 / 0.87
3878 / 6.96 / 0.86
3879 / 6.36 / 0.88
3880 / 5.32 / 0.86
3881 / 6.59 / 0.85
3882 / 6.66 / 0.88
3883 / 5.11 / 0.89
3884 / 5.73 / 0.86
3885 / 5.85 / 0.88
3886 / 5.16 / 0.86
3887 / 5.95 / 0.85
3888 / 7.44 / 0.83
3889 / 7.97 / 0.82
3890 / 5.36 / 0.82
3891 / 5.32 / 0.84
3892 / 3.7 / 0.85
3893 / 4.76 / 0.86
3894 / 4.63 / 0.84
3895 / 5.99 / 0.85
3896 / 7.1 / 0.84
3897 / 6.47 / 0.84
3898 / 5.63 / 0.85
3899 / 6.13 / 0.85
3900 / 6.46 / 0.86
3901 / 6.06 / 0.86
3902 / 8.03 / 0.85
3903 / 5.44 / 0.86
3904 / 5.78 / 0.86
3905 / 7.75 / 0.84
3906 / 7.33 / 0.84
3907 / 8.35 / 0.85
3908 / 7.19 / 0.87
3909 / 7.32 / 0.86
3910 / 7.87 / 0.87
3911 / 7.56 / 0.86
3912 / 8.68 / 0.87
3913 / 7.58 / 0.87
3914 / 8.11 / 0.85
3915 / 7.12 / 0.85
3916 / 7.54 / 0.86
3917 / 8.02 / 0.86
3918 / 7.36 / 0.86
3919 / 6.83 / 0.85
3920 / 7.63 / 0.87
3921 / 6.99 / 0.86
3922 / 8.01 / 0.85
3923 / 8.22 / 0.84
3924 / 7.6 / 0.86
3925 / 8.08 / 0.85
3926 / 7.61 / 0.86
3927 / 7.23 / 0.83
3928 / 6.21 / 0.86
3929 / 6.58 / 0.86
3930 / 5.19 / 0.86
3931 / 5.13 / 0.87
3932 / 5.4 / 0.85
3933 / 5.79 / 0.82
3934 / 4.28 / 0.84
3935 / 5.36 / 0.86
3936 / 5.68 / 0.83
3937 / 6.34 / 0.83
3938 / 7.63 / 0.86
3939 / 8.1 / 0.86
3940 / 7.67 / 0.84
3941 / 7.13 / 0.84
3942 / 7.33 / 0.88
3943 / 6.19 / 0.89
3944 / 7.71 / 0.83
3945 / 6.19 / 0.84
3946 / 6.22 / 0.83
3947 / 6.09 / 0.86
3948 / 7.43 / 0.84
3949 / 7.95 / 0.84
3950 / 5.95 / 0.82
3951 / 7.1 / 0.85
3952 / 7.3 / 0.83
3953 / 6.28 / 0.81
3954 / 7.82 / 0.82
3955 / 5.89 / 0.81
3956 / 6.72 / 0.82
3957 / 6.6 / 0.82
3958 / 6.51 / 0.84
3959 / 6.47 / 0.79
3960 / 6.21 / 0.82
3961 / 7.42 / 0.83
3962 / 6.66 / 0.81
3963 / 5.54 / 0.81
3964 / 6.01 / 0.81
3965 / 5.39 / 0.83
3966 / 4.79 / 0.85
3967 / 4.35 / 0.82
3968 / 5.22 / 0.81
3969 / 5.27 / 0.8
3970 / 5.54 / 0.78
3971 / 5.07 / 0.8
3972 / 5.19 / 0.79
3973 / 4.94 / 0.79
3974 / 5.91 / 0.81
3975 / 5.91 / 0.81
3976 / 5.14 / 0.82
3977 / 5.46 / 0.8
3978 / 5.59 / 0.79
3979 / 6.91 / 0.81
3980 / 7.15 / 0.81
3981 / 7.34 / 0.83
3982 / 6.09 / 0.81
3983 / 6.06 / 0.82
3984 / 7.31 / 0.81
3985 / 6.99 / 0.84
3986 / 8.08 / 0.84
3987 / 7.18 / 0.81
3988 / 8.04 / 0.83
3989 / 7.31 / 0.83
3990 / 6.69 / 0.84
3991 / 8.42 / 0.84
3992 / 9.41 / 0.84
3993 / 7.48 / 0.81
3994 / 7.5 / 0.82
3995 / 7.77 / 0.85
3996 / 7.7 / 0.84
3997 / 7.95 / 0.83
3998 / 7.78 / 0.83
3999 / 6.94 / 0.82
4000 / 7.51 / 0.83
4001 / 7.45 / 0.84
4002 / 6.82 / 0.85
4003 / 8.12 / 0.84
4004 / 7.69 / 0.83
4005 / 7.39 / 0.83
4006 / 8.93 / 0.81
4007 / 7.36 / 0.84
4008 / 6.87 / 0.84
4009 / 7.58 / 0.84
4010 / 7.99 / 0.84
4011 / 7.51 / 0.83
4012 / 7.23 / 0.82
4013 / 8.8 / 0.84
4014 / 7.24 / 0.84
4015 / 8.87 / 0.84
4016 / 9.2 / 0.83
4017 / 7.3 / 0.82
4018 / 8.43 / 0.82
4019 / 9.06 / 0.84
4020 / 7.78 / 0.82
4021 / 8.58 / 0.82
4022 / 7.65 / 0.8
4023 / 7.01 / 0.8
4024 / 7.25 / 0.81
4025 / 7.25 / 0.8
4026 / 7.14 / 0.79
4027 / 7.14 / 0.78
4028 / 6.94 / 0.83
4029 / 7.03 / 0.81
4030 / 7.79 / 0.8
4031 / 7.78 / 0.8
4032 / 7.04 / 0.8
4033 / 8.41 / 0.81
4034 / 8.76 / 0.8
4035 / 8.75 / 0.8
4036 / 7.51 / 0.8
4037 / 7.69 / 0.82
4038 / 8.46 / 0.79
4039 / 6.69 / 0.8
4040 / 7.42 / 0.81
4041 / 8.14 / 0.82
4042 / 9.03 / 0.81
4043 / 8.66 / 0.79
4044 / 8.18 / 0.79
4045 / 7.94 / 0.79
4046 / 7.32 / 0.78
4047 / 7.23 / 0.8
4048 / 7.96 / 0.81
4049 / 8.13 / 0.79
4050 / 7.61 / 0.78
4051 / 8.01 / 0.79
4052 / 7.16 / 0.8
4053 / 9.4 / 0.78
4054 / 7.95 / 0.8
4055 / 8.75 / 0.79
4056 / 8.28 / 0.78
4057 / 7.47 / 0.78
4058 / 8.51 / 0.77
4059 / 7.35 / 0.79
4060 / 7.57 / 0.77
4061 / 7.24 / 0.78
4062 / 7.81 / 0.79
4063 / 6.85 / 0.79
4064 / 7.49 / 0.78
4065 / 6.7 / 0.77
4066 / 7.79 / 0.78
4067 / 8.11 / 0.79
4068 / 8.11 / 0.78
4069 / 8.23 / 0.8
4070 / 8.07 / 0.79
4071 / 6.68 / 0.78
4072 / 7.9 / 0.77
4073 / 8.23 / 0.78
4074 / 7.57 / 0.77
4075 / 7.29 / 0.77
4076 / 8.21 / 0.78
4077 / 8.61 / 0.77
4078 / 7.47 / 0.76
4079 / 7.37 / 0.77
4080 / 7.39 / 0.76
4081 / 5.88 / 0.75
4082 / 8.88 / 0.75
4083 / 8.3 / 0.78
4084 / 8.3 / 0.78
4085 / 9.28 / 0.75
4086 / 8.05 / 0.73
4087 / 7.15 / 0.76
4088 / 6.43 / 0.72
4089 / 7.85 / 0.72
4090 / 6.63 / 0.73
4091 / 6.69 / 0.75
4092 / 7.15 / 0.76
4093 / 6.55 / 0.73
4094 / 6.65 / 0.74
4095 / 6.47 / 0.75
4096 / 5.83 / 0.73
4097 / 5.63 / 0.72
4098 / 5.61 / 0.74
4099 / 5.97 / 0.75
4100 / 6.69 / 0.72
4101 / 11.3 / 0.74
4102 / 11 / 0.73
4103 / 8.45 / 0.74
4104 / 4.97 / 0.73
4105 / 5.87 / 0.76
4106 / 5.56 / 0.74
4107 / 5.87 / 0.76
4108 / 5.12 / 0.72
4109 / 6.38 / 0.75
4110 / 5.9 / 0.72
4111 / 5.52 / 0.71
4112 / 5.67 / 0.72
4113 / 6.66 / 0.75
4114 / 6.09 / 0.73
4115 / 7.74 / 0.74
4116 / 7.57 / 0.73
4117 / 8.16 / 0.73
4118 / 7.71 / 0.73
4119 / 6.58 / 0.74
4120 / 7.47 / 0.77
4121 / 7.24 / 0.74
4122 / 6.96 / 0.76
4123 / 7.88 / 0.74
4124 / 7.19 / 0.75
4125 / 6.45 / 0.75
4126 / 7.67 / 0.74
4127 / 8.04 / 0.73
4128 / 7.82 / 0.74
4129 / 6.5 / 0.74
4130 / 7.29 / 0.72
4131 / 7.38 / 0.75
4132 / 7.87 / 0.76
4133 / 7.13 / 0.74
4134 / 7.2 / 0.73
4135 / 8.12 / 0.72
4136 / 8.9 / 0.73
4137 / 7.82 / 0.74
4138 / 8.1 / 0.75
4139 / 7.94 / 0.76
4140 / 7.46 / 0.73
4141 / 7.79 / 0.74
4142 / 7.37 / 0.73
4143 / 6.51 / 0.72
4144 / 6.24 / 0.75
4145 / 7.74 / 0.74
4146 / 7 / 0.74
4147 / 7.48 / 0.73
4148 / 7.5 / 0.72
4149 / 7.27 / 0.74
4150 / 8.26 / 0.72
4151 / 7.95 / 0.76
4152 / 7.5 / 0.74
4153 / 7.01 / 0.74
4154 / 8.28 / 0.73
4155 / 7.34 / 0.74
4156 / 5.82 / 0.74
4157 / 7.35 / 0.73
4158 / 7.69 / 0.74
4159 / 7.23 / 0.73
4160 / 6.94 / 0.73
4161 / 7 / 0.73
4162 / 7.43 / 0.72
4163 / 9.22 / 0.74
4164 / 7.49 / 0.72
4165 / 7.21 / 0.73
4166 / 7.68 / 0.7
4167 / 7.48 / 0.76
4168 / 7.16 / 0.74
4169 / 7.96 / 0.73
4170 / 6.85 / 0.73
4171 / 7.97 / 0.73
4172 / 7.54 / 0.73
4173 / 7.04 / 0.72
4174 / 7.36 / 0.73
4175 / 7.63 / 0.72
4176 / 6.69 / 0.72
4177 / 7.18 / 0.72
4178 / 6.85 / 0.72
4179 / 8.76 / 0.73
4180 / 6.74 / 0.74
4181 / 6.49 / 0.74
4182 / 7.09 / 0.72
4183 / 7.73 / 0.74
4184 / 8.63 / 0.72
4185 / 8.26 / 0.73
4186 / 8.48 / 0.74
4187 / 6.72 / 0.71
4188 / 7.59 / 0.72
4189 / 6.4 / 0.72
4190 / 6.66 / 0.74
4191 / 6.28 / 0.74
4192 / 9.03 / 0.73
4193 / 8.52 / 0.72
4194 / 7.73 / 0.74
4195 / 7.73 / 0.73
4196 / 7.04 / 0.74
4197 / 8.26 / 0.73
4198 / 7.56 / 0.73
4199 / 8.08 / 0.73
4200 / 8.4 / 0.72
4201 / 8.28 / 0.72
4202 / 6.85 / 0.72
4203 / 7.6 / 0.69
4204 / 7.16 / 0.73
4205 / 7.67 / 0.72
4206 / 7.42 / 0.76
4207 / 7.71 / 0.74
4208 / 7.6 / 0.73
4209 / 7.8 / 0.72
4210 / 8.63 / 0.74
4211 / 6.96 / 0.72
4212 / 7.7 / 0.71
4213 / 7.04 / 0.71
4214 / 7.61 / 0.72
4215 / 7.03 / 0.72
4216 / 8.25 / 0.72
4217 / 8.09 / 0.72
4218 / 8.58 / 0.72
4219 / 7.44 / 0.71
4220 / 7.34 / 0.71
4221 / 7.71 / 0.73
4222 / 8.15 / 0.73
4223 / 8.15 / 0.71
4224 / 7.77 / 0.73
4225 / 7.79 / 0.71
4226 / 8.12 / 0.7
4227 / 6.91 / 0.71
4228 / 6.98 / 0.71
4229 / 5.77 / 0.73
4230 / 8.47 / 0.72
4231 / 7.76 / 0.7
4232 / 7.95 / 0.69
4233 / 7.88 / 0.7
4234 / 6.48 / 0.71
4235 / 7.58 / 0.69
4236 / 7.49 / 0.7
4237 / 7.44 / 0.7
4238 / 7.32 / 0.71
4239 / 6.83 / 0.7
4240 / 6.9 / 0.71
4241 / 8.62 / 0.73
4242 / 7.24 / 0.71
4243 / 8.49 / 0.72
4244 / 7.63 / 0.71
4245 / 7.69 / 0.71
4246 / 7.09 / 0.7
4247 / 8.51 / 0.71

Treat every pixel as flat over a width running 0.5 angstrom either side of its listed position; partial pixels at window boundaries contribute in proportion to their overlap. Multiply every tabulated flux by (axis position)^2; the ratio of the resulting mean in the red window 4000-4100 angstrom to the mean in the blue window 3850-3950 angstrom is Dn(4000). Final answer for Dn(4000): 1.2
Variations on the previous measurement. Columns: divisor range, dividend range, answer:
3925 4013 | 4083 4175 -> 1.17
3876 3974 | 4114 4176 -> 1.28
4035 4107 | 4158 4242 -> 1.06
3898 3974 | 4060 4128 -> 1.18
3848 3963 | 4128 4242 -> 1.27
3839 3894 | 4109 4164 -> 1.26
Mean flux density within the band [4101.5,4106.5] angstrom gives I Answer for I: 7.17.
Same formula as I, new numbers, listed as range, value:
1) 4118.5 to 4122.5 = 7.06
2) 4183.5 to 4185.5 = 8.45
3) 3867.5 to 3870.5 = 7.71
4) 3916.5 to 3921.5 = 7.37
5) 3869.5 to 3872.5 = 7.48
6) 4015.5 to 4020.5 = 8.35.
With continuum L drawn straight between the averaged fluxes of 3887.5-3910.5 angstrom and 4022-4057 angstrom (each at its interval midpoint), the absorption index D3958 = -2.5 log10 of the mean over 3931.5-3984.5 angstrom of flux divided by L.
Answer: 0.12 mag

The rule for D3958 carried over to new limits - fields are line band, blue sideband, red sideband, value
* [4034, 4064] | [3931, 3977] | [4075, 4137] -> -0.16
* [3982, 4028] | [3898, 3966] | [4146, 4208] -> -0.09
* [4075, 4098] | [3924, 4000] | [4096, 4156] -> -0.03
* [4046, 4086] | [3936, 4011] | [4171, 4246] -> -0.10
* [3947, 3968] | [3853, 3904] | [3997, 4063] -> 0.14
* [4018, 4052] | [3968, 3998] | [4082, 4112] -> -0.14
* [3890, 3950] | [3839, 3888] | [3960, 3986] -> -0.07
